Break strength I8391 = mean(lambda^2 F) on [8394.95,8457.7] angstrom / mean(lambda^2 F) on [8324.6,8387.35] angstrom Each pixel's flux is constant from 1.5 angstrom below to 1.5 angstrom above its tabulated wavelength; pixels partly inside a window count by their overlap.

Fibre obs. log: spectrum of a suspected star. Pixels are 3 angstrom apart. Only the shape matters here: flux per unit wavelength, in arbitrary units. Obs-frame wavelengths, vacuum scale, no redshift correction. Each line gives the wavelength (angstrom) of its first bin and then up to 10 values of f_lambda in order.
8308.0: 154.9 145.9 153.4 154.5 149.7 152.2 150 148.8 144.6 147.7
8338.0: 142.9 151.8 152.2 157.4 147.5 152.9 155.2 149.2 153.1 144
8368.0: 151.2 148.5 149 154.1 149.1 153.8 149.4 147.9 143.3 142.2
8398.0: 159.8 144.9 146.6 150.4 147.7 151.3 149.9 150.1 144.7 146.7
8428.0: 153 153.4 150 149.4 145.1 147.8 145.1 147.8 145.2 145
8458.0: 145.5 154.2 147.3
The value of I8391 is 1.0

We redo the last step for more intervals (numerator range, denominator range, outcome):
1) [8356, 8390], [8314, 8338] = 1.02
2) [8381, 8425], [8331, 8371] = 1.00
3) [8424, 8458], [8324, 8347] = 1.02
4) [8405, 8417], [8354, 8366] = 1.01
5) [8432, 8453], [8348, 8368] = 1.00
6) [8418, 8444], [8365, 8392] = 1.01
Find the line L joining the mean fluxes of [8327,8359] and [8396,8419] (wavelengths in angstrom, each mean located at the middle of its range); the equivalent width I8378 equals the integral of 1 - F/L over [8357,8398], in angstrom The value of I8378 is 0.2 angstrom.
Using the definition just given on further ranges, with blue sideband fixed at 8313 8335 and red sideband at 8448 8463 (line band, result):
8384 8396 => 0.2 angstrom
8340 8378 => -0.4 angstrom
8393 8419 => -0.1 angstrom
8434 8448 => 0.1 angstrom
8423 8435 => -0.2 angstrom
